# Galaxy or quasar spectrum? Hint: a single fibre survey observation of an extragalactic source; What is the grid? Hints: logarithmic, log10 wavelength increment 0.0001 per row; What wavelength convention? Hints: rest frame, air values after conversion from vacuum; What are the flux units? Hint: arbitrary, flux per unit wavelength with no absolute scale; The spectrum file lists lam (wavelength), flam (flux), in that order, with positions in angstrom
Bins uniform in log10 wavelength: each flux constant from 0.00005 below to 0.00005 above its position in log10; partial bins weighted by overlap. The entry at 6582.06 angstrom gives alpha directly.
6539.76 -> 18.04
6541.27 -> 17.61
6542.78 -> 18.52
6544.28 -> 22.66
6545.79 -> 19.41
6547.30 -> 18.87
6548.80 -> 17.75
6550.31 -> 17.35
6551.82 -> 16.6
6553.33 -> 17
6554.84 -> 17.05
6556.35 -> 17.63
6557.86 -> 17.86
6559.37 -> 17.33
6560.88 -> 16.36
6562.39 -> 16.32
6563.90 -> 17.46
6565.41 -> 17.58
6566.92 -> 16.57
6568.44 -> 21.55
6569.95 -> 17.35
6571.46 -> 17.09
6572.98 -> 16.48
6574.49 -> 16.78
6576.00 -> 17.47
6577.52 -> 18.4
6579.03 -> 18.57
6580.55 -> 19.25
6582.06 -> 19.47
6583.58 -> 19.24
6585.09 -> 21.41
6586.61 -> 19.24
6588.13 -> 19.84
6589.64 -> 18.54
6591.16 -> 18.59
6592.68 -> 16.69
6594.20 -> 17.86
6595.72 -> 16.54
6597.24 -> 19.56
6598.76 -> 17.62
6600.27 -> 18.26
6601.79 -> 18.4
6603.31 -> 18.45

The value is 19.47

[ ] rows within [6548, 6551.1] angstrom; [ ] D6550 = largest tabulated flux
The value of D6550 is 17.75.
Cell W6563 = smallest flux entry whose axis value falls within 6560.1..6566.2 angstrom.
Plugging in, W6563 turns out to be 16.32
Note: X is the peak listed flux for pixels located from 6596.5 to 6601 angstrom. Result 19.56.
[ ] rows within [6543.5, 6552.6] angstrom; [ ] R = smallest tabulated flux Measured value 16.6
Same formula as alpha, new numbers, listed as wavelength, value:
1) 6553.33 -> 17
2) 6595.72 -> 16.54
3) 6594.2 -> 17.86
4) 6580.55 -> 19.25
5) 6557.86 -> 17.86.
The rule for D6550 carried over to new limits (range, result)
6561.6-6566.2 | 17.58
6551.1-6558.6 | 17.86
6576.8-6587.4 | 21.41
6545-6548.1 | 19.41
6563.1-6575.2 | 21.55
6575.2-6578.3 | 18.4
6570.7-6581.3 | 19.25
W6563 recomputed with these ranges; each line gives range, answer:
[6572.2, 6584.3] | 16.48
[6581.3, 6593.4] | 16.69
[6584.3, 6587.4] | 19.24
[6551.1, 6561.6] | 16.36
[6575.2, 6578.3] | 17.47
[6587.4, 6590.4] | 18.54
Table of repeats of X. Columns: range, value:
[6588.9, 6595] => 18.59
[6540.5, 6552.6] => 22.66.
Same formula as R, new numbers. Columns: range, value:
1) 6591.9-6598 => 16.54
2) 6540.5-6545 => 17.61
